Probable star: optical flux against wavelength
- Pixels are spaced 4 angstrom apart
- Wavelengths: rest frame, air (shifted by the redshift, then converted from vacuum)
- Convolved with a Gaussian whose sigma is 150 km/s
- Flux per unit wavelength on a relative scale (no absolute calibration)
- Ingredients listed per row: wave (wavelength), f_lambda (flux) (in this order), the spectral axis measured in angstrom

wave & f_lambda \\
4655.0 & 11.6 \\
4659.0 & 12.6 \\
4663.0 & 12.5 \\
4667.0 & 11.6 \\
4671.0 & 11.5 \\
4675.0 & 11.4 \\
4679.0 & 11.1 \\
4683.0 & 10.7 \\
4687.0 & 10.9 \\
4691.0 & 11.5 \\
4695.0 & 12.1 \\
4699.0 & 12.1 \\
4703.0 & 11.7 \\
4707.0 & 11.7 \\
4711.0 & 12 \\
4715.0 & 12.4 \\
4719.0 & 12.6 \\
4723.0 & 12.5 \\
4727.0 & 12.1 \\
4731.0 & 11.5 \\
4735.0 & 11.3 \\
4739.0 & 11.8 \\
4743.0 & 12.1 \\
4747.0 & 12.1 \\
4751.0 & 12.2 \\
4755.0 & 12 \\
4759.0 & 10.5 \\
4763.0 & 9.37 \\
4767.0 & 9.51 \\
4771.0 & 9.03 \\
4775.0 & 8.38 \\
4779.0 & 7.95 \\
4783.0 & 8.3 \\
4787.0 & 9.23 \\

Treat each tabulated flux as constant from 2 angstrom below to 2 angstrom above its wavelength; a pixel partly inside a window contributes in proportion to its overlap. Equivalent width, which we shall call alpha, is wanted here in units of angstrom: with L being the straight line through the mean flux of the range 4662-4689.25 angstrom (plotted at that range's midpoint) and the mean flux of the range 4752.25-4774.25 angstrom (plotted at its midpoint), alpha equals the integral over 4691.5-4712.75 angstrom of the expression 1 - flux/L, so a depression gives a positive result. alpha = -1.8 angstrom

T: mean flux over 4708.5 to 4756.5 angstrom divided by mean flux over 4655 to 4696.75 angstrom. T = 1.0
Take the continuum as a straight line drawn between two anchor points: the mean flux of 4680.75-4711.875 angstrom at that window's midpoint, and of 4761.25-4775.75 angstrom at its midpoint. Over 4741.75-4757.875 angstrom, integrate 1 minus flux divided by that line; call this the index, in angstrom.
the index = -3.7 angstrom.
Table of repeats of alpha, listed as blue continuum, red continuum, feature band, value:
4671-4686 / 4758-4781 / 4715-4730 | -3.3 angstrom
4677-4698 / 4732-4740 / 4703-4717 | -0.7 angstrom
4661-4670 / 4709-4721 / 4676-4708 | 1.9 angstrom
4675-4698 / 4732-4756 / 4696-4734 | -1.5 angstrom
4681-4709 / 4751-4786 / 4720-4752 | -4.8 angstrom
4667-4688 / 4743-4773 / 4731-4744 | -1.0 angstrom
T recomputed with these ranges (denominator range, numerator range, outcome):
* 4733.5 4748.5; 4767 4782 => 0.73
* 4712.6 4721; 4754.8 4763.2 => 0.85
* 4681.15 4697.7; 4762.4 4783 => 0.77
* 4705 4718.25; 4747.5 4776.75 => 0.85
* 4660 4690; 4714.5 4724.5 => 1.09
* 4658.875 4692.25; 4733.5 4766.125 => 0.99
